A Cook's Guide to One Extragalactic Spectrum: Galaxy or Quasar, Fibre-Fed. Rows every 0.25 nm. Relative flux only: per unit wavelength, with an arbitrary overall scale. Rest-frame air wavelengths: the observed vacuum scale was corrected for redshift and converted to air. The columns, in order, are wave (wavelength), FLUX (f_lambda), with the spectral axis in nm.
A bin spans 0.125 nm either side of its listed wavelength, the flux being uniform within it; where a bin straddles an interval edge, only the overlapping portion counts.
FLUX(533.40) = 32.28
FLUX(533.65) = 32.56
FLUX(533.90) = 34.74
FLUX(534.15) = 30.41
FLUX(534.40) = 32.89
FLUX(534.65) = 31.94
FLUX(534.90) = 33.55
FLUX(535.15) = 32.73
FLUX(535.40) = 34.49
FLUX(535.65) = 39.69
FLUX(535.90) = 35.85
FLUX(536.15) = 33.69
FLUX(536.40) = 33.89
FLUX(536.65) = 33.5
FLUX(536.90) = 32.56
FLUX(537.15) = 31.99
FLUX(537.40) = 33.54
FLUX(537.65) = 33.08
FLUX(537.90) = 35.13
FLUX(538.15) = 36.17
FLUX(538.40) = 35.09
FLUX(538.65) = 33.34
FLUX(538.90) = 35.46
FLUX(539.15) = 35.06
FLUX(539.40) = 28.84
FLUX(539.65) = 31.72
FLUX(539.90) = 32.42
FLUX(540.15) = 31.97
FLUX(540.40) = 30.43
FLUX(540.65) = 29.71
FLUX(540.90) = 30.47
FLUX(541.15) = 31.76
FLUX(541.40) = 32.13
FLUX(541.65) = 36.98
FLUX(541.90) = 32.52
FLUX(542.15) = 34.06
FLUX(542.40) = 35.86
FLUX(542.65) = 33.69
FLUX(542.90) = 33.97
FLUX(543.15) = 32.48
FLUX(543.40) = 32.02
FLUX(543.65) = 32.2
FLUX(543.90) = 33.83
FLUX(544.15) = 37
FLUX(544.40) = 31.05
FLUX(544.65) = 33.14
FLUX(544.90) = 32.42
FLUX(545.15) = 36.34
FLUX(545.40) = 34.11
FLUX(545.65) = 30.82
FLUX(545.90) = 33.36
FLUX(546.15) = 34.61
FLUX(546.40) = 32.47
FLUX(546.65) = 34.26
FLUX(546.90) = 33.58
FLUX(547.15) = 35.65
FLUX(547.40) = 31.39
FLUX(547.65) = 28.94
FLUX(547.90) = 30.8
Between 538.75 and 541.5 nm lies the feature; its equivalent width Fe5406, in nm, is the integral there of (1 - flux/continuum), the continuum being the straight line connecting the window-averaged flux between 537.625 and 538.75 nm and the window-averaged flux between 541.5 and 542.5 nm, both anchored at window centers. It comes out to 0.23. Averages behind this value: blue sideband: 34.7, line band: 31.8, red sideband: 34.8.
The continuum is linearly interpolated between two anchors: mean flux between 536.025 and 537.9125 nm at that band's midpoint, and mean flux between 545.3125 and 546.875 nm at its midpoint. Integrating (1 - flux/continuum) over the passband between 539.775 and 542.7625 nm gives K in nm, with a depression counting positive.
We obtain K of 0.057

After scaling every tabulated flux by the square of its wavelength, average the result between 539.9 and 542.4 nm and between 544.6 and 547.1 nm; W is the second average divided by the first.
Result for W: 1.1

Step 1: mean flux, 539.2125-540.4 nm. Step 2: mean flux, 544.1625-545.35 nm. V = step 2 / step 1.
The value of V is 1.1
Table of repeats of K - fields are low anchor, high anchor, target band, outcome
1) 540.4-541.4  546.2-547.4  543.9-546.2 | -0.053 nm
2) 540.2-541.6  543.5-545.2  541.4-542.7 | -0.097 nm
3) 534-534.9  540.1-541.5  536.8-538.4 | -0.118 nm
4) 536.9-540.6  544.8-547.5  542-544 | -0.008 nm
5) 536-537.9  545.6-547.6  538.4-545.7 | 0.054 nm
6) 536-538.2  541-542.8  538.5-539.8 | 0.031 nm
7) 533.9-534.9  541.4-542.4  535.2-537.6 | -0.101 nm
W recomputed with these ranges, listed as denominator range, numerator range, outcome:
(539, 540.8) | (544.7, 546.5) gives 1.08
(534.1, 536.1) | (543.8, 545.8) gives 1.02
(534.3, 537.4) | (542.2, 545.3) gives 1.02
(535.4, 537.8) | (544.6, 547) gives 1.01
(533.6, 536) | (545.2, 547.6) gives 1.03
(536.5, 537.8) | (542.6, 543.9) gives 1.02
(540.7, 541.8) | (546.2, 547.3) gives 1.06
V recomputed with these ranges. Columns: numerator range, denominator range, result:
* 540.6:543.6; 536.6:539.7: 0.98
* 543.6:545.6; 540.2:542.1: 1.05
